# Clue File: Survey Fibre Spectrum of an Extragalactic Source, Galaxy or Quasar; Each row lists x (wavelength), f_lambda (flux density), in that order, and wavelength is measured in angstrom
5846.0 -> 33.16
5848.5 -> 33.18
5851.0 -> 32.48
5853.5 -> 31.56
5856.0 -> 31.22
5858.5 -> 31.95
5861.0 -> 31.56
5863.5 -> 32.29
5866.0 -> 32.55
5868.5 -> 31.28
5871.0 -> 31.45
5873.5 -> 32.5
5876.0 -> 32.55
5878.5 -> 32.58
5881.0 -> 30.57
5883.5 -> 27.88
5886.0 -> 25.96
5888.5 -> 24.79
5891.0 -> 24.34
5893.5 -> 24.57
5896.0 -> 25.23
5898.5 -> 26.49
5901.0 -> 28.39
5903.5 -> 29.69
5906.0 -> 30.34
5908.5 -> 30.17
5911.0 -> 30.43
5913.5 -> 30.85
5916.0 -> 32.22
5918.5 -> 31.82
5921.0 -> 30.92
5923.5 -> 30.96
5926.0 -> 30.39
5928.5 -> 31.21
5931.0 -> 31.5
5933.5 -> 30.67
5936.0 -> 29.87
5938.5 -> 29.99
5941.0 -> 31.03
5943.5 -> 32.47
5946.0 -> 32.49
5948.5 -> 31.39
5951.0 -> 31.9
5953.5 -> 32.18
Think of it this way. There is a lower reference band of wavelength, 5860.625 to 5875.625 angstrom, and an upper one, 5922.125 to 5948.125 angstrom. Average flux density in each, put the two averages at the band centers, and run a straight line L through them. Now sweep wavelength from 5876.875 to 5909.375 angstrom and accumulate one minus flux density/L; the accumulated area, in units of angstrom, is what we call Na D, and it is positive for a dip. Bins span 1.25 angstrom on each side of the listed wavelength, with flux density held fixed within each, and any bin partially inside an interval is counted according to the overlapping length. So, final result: 4.0 angstrom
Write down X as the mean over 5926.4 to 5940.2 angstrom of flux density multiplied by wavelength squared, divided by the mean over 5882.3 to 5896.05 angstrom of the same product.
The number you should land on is 1.22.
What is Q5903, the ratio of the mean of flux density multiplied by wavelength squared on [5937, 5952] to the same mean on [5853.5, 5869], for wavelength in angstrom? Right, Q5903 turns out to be 1.0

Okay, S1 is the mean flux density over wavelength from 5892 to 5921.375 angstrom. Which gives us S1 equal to 29.2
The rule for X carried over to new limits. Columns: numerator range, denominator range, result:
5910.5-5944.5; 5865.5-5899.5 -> 1.10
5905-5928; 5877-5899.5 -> 1.16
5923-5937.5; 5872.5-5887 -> 1.03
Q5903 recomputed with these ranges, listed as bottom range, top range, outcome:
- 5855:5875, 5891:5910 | 0.88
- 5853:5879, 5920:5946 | 0.99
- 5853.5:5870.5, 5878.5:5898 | 0.84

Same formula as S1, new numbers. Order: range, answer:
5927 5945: 31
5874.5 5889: 29.3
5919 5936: 30.9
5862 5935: 29.8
